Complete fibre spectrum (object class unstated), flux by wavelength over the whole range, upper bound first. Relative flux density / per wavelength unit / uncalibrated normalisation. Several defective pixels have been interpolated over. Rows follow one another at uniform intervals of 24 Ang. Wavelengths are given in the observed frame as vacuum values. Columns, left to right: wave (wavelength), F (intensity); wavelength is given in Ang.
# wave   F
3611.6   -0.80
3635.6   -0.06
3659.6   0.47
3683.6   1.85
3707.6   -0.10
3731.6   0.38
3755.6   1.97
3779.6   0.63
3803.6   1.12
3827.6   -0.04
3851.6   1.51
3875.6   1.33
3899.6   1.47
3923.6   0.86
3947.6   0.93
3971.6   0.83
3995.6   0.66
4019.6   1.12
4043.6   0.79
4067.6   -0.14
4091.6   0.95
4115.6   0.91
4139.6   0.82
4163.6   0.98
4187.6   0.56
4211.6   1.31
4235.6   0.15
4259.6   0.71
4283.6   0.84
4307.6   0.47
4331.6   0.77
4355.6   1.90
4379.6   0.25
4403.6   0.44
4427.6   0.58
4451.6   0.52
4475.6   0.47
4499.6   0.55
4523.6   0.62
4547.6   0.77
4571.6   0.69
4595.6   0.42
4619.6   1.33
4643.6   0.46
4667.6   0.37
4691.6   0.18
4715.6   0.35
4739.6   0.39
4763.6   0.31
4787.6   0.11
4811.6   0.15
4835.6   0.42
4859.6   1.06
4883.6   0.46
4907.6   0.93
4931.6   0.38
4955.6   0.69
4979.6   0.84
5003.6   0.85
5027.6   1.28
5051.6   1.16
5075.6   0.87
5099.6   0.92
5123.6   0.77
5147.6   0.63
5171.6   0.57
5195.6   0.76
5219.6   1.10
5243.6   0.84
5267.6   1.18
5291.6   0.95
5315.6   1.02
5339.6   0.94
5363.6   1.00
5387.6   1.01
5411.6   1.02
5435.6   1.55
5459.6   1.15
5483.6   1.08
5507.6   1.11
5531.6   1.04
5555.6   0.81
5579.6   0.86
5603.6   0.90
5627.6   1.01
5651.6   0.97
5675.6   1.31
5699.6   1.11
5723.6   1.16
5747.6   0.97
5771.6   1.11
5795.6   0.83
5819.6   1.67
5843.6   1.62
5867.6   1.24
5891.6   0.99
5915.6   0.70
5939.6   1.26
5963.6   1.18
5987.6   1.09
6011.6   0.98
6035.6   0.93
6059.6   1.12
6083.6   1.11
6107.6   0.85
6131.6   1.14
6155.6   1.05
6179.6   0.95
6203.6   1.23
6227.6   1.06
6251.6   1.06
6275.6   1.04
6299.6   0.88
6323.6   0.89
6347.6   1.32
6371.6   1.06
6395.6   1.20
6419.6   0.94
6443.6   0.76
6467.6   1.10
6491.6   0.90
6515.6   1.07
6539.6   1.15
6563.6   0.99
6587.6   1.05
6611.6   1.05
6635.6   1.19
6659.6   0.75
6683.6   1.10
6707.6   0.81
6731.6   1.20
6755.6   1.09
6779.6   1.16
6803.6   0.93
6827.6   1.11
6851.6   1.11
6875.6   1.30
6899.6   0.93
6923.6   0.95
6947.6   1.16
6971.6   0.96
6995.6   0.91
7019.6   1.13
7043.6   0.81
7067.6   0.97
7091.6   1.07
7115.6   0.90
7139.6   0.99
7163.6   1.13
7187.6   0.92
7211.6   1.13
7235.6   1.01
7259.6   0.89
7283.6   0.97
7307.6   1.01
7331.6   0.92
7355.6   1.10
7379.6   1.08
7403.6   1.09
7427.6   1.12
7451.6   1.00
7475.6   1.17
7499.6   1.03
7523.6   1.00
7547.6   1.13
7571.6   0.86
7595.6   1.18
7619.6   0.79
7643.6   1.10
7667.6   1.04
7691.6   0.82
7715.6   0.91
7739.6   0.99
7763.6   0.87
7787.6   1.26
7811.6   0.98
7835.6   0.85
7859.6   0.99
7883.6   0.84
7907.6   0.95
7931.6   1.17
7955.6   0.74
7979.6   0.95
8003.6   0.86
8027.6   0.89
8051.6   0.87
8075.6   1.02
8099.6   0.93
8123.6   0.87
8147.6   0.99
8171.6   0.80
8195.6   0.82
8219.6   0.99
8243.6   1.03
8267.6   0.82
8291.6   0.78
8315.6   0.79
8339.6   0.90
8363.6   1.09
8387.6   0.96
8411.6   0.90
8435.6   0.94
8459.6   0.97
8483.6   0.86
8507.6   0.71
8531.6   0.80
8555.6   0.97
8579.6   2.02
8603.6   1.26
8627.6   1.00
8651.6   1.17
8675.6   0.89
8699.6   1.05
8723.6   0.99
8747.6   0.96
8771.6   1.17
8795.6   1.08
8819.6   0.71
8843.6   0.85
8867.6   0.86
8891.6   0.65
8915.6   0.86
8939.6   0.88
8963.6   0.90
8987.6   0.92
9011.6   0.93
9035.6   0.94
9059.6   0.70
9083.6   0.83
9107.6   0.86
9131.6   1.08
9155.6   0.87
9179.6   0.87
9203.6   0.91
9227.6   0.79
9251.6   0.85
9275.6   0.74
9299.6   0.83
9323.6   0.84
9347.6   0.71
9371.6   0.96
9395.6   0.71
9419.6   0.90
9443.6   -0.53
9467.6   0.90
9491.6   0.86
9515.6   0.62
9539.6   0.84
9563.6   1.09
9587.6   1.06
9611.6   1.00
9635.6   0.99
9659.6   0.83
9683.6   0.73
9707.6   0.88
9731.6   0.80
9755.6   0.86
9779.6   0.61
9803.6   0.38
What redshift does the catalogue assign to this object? 0.31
